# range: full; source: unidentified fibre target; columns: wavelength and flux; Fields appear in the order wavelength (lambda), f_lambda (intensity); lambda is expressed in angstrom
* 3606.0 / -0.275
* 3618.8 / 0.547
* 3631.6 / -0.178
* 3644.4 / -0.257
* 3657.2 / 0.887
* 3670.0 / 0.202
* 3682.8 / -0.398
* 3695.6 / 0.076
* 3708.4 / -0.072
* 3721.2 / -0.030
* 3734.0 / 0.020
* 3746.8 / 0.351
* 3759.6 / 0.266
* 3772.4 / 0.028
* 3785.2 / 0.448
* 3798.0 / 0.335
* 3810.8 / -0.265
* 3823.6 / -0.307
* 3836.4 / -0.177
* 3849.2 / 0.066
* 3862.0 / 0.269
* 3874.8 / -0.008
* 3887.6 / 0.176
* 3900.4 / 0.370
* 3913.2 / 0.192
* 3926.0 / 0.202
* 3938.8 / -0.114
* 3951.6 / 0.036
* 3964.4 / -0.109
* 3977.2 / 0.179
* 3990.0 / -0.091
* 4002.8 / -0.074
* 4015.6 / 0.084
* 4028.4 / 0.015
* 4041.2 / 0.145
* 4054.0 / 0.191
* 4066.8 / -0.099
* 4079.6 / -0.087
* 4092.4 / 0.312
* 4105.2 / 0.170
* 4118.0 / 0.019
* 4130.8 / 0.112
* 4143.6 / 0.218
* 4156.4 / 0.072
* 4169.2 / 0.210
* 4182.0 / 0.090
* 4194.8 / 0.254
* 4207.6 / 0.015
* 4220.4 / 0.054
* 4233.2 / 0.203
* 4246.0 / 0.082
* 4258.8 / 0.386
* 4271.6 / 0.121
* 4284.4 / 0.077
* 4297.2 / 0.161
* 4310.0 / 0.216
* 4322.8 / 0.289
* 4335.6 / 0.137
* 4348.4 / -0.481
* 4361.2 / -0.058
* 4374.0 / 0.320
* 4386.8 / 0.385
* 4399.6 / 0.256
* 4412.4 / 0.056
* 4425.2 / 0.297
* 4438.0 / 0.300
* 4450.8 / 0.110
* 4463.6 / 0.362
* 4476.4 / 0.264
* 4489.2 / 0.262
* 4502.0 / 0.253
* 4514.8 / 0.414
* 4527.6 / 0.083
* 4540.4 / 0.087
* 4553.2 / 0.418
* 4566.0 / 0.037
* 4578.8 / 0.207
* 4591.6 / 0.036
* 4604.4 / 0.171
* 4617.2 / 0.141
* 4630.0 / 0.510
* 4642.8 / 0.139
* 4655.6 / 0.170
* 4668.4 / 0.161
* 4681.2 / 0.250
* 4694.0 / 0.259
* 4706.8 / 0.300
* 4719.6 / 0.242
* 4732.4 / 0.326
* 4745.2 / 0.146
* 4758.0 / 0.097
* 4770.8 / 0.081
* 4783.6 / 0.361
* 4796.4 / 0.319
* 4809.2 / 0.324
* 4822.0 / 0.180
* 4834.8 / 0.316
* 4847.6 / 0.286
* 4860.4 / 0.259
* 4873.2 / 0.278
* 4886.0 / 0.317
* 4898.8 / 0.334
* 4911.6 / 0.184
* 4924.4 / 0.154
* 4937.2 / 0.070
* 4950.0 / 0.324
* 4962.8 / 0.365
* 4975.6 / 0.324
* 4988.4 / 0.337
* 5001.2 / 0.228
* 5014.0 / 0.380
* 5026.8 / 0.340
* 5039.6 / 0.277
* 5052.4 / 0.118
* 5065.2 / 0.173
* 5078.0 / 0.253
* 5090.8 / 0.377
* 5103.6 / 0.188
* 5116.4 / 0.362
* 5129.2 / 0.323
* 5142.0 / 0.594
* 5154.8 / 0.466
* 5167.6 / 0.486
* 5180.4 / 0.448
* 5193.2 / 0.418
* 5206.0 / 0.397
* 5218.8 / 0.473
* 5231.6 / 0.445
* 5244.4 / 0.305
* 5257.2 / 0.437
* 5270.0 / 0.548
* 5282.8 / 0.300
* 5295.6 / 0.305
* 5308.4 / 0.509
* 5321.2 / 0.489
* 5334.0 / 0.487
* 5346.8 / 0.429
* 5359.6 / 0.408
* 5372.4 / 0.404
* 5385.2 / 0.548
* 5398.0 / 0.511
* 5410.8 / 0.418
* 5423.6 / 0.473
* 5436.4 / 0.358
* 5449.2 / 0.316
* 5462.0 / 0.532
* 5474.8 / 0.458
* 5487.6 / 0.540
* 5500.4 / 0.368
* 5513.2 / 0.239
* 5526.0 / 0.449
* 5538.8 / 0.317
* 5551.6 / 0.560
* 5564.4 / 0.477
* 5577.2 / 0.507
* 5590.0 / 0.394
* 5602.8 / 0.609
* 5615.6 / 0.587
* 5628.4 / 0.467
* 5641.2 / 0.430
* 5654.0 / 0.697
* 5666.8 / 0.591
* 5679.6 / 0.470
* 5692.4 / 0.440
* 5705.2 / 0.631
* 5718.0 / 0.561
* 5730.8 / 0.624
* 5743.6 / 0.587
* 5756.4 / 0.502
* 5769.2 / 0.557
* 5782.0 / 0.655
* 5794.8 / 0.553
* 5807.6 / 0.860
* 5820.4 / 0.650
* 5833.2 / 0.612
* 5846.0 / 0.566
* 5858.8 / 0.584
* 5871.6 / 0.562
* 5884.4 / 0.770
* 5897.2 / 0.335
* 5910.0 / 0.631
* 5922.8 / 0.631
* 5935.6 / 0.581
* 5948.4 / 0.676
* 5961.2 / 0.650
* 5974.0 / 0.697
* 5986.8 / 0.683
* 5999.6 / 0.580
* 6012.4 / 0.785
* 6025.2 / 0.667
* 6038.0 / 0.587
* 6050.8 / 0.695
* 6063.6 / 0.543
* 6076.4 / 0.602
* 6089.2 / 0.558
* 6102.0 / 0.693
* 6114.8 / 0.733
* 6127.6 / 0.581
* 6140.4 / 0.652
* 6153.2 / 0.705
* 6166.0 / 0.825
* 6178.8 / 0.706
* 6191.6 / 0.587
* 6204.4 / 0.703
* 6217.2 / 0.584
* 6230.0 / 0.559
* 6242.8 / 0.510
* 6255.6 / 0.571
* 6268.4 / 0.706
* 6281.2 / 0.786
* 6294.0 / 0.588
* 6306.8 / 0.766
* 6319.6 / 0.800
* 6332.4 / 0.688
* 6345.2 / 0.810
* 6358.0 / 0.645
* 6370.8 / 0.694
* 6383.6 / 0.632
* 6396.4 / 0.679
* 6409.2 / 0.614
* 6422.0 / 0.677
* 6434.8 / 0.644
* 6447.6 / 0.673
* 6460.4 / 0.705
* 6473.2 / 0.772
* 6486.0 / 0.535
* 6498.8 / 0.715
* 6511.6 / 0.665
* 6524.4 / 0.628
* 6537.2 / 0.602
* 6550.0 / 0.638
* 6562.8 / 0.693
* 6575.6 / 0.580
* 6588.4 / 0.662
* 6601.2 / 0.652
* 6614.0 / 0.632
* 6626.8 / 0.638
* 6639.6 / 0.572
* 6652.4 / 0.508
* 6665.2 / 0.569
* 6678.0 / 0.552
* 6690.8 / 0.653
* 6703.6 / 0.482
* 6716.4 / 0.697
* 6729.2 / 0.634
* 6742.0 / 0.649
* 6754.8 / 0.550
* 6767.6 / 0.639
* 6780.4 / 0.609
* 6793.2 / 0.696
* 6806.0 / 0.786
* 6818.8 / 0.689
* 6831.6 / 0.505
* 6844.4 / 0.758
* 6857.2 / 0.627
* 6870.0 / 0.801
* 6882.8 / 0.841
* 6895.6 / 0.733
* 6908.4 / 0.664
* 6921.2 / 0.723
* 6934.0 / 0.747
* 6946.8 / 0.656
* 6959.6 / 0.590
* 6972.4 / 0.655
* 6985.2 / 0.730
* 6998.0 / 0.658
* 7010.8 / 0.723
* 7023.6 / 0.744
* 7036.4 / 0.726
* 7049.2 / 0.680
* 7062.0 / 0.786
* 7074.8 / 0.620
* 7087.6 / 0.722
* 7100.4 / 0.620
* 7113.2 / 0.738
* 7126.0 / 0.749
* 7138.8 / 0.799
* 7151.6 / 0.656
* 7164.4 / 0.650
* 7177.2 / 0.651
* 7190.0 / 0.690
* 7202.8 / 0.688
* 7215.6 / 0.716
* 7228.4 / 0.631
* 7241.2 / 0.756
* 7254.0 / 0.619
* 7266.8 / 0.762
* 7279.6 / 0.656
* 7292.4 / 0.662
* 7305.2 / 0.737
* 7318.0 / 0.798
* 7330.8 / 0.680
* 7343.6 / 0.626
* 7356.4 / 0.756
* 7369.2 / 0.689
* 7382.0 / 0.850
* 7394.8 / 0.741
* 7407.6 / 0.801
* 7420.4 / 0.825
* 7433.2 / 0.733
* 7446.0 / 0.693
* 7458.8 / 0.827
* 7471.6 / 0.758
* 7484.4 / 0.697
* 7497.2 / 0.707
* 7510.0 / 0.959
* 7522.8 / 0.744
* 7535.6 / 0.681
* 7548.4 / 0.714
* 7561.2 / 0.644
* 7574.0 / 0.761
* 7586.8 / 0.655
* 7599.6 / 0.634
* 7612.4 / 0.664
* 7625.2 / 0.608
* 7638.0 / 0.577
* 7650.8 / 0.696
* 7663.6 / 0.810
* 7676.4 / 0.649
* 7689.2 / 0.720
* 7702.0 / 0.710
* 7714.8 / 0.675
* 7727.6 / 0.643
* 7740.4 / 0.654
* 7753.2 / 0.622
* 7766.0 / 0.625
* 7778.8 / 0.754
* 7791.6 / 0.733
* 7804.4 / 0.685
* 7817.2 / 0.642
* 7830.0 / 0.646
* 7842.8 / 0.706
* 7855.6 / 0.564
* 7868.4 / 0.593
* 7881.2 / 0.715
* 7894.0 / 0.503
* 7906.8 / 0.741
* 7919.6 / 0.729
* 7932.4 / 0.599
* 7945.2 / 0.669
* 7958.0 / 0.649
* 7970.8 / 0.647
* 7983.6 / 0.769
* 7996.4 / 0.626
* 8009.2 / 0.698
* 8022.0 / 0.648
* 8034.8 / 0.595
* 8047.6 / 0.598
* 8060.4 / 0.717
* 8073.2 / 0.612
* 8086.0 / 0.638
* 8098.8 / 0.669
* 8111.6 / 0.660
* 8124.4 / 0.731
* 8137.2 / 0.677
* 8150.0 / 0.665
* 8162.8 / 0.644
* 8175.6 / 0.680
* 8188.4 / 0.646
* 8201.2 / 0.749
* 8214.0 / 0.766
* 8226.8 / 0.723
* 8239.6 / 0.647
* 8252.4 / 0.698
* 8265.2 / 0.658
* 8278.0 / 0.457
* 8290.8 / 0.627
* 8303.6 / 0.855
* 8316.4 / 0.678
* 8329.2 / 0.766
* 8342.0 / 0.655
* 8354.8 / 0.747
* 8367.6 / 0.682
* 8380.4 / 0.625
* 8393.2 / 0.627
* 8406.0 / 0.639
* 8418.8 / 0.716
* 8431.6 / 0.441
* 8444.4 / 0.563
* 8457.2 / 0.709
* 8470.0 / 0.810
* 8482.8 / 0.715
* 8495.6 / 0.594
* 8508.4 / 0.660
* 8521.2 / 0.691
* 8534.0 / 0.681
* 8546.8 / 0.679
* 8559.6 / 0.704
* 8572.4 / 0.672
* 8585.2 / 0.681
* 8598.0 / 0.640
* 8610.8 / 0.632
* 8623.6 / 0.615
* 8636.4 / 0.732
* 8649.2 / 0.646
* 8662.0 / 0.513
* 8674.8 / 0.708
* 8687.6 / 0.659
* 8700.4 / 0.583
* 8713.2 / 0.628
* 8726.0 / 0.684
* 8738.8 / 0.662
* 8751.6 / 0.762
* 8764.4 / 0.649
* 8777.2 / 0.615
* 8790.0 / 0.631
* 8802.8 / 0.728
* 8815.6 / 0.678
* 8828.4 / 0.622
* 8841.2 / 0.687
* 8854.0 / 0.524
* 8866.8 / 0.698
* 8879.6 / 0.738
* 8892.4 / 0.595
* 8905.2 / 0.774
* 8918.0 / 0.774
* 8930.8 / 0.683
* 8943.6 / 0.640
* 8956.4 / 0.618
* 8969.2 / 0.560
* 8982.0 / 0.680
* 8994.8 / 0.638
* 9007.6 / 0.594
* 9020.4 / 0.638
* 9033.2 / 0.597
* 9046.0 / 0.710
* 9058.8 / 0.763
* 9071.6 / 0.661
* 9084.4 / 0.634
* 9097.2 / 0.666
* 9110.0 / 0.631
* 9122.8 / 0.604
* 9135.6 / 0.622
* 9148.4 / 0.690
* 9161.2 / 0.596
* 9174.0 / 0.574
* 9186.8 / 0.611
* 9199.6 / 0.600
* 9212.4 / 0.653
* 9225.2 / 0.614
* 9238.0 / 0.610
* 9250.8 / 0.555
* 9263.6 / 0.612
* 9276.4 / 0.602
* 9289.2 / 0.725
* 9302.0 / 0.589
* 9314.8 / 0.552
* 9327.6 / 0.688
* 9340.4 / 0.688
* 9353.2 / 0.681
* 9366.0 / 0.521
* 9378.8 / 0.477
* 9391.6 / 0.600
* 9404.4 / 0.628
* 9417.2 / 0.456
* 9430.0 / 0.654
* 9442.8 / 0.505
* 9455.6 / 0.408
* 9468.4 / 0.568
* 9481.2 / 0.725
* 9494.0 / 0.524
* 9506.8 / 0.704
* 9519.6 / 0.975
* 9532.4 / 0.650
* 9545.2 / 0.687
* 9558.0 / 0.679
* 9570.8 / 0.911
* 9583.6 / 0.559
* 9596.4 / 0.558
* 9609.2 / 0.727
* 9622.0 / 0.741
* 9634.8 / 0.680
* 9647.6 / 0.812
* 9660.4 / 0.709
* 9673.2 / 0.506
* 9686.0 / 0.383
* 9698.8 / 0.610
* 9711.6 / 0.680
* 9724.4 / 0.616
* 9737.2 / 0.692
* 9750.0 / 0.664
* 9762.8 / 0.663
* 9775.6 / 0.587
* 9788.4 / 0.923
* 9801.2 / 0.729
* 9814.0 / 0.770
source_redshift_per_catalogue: 0.286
